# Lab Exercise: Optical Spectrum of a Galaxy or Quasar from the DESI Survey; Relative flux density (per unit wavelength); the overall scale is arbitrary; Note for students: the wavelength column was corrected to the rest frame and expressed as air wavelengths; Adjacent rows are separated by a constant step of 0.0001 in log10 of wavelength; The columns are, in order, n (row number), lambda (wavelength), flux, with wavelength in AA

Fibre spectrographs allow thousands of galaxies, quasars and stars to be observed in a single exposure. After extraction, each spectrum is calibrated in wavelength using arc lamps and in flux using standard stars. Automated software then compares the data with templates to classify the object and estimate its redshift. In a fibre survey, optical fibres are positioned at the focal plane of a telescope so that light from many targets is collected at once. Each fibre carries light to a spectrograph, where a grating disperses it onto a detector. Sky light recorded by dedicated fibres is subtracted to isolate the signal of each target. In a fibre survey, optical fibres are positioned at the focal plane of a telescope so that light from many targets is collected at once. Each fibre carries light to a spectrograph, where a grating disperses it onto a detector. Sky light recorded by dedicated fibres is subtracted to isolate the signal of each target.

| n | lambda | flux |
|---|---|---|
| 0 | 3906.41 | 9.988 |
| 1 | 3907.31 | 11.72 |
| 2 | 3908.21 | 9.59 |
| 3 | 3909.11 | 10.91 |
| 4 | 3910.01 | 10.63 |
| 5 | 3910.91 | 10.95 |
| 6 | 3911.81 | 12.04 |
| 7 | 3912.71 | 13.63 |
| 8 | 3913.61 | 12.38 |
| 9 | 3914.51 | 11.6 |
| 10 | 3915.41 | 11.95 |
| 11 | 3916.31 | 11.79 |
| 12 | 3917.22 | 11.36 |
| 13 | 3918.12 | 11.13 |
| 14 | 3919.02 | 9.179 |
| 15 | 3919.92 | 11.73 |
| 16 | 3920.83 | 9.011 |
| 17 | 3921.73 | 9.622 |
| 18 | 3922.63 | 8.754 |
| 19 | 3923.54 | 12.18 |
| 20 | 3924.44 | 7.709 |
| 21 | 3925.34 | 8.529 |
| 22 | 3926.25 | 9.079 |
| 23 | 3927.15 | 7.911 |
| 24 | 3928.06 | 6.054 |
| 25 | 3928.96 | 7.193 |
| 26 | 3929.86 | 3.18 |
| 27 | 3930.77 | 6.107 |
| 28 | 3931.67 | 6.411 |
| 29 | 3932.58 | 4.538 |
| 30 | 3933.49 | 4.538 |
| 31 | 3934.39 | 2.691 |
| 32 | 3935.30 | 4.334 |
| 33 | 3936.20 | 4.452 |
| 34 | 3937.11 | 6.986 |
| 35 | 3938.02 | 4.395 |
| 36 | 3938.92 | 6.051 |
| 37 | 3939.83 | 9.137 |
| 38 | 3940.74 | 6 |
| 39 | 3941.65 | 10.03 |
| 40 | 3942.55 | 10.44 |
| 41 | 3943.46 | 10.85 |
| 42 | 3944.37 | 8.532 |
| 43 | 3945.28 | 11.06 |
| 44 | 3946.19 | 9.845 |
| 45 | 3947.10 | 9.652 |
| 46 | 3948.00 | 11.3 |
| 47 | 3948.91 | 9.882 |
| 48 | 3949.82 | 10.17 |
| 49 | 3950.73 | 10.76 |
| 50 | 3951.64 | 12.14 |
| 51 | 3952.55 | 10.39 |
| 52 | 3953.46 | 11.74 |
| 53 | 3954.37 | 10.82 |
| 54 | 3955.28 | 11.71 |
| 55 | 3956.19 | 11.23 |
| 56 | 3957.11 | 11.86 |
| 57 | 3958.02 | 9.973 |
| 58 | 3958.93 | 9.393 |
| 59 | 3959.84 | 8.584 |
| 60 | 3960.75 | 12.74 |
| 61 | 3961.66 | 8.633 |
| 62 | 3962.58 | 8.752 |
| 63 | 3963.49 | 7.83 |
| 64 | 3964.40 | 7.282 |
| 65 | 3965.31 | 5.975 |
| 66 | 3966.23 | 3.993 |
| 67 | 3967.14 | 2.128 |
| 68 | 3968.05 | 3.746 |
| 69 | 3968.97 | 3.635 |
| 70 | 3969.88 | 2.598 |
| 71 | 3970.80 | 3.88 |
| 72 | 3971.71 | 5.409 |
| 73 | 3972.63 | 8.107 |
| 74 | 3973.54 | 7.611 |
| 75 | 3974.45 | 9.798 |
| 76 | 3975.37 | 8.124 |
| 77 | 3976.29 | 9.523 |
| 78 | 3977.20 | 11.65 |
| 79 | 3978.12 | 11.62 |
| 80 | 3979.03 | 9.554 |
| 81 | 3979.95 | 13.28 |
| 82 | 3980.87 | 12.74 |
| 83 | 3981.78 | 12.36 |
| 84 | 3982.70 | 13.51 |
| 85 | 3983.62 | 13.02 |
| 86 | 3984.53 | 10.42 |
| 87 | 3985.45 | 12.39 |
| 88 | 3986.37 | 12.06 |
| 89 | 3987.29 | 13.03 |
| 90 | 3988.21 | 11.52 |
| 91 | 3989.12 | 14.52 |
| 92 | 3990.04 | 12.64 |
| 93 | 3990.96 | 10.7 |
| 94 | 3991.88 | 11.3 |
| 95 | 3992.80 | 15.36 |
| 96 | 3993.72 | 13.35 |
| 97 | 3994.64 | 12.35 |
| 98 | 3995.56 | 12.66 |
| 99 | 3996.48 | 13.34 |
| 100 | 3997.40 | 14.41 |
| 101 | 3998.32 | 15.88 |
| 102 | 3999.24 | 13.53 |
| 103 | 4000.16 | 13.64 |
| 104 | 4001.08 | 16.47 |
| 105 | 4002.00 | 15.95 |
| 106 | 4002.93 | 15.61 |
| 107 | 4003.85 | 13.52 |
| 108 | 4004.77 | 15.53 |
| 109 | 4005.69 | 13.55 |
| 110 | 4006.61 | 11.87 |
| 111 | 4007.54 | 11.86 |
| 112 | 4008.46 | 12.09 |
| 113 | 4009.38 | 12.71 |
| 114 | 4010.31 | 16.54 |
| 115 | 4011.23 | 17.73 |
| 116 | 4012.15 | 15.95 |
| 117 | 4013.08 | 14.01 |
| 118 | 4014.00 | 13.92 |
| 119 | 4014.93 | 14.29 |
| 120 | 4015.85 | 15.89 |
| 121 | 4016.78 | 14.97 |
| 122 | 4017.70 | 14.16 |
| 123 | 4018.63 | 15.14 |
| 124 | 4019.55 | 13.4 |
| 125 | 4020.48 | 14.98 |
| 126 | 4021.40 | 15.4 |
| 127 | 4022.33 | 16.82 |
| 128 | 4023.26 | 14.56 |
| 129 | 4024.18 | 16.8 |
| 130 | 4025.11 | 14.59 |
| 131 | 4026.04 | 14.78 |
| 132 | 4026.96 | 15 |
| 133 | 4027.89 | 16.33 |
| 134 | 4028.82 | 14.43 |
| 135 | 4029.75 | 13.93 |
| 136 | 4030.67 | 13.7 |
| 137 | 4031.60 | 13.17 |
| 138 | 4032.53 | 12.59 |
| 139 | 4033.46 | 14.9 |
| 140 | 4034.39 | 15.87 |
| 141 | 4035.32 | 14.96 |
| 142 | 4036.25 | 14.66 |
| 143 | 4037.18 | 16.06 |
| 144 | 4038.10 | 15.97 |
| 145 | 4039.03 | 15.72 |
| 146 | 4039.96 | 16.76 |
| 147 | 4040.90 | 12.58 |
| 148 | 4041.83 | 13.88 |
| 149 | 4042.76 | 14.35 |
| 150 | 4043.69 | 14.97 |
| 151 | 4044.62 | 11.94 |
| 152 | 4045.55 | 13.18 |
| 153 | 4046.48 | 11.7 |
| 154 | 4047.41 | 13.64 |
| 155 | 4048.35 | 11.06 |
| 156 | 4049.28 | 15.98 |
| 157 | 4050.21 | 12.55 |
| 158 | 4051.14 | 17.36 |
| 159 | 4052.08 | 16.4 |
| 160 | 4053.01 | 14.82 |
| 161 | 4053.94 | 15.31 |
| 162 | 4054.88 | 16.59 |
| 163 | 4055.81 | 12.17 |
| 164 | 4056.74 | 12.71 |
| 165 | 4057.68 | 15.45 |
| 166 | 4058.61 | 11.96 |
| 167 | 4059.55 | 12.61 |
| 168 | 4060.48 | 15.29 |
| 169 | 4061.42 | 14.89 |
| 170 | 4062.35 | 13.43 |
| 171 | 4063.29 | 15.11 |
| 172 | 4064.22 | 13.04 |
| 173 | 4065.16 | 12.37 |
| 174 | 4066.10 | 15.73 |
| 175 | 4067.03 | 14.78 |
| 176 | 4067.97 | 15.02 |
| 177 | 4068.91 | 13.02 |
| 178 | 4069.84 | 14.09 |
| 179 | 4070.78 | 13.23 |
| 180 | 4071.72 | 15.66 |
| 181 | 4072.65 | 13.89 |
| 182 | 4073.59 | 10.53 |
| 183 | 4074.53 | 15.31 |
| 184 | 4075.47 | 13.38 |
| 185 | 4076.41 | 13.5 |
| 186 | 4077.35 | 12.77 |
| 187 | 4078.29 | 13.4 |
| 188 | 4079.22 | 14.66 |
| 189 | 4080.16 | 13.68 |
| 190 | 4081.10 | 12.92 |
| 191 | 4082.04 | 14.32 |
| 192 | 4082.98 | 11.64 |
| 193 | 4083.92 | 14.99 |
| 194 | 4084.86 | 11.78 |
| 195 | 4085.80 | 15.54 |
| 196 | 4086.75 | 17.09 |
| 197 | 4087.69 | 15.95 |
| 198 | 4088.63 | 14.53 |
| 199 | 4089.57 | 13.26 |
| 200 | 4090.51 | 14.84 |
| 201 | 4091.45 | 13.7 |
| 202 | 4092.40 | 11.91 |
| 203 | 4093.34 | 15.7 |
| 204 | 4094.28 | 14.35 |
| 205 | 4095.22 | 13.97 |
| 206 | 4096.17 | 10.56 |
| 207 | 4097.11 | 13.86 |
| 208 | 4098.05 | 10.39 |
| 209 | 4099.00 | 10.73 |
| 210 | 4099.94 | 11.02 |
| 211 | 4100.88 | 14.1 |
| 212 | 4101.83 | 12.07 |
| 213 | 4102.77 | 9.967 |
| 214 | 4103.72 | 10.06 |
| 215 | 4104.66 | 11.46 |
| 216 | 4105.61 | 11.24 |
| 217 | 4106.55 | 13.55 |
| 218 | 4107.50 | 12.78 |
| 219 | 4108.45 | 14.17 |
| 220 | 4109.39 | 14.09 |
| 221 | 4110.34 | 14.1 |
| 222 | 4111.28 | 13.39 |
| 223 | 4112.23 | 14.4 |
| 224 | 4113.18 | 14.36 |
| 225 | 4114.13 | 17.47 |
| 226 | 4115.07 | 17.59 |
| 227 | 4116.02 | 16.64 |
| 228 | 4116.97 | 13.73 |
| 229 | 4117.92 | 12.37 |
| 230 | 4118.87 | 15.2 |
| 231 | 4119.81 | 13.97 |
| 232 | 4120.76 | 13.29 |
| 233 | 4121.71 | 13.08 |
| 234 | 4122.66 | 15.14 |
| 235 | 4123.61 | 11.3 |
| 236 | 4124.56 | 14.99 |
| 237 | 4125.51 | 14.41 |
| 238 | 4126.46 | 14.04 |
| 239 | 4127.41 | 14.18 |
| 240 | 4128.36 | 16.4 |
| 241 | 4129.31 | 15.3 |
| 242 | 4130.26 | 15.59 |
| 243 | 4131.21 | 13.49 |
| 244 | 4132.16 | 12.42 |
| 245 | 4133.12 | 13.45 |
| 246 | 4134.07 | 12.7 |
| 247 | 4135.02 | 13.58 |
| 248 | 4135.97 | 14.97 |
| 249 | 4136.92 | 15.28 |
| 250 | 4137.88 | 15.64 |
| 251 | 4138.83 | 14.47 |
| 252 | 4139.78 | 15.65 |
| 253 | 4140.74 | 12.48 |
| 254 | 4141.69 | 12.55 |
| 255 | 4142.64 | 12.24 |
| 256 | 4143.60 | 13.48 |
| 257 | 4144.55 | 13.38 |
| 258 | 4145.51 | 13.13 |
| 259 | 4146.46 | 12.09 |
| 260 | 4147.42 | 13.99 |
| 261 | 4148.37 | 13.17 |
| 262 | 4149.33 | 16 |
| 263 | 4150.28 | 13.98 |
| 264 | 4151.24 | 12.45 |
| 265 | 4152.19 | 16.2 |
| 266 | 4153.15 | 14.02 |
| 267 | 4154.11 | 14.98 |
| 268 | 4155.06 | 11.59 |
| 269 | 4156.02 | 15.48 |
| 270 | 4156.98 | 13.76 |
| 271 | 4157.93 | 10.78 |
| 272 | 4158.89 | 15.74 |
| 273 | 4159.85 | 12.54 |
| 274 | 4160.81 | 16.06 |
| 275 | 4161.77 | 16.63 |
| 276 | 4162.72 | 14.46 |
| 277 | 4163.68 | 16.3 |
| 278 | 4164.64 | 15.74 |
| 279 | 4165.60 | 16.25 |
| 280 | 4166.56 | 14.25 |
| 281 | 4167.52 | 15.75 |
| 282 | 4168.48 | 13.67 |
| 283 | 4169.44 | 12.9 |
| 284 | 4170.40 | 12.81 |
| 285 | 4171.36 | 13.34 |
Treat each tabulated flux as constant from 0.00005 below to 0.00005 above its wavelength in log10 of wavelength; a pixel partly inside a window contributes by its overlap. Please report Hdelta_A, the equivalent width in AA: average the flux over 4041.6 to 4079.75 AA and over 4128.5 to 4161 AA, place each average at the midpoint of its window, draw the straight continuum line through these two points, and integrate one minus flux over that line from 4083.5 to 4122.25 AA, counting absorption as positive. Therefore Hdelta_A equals 0.9 AA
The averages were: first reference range 13.9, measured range 13.6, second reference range 13.9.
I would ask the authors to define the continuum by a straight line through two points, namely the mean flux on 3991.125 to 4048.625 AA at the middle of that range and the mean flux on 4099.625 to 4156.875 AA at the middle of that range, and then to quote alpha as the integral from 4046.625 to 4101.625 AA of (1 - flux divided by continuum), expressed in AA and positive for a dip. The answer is 1.0 AA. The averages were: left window 14.3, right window 13.8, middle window 13.8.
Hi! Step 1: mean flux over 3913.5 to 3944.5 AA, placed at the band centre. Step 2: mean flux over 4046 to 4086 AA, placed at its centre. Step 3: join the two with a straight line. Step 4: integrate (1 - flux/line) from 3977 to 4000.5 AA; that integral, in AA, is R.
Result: -4.6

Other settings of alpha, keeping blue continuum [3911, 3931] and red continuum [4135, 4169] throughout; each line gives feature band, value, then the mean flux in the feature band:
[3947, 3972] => 4.75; 8.44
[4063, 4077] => -1.39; 13.9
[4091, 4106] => 1.13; 12.2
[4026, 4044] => -4.19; 14.7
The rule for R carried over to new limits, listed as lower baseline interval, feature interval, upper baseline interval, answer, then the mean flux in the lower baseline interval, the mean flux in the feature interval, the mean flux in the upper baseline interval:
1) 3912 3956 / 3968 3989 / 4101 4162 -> 0.8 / 8.97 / 9.74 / 13.9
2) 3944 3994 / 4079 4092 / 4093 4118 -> -1.4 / 9.88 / 14.2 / 13.3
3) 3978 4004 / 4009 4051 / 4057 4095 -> -3.4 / 13.1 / 14.6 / 14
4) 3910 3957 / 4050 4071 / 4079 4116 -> -3.0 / 9.12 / 14.3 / 13.5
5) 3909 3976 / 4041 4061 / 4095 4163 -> -4.2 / 8.56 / 14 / 13.7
